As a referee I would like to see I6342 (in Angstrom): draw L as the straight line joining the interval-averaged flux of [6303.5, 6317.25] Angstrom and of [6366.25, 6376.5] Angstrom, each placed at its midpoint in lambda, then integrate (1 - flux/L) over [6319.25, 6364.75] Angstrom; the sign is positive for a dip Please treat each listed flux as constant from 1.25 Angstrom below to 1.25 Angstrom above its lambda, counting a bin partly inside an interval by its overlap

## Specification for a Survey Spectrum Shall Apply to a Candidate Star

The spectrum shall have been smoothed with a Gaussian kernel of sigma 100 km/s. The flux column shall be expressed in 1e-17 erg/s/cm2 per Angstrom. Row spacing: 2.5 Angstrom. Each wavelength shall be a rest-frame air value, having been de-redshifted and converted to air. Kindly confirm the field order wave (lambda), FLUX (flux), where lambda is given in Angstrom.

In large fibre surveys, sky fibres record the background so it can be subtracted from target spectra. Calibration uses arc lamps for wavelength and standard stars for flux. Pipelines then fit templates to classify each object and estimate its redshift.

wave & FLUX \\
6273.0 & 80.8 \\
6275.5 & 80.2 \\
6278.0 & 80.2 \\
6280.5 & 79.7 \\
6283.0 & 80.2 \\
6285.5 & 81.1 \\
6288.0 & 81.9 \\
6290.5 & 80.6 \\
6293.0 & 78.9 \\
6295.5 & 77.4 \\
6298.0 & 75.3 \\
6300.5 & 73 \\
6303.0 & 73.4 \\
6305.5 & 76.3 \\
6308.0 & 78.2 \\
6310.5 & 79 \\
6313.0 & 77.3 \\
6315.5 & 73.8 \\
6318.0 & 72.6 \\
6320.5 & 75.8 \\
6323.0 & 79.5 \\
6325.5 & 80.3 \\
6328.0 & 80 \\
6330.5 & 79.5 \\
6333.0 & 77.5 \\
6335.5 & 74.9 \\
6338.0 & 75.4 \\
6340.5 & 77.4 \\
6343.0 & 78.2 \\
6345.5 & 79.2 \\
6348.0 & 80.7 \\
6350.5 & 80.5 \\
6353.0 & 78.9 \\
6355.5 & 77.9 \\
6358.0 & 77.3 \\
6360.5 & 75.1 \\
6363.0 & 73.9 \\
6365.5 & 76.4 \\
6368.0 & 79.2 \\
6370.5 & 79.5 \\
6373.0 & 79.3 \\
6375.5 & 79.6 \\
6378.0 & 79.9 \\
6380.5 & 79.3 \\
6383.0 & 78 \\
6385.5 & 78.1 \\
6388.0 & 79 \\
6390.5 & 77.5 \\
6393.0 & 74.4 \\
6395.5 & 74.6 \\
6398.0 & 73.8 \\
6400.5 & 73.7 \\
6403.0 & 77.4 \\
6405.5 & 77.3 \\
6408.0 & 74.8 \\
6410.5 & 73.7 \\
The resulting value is 0.05 Angstrom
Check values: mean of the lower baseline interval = 76.6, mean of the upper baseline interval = 79.2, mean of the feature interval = 77.9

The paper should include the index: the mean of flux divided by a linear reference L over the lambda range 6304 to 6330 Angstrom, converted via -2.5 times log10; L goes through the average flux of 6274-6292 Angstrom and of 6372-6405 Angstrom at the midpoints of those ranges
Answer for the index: 0.03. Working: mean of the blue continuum 80.5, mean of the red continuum 77.3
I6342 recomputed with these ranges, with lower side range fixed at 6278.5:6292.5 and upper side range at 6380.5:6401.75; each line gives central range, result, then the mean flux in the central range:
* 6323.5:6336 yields 0.0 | 78.7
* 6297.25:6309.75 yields 0.7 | 75.4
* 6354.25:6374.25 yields 0.0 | 77.3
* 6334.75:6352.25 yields 0.0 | 78.2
